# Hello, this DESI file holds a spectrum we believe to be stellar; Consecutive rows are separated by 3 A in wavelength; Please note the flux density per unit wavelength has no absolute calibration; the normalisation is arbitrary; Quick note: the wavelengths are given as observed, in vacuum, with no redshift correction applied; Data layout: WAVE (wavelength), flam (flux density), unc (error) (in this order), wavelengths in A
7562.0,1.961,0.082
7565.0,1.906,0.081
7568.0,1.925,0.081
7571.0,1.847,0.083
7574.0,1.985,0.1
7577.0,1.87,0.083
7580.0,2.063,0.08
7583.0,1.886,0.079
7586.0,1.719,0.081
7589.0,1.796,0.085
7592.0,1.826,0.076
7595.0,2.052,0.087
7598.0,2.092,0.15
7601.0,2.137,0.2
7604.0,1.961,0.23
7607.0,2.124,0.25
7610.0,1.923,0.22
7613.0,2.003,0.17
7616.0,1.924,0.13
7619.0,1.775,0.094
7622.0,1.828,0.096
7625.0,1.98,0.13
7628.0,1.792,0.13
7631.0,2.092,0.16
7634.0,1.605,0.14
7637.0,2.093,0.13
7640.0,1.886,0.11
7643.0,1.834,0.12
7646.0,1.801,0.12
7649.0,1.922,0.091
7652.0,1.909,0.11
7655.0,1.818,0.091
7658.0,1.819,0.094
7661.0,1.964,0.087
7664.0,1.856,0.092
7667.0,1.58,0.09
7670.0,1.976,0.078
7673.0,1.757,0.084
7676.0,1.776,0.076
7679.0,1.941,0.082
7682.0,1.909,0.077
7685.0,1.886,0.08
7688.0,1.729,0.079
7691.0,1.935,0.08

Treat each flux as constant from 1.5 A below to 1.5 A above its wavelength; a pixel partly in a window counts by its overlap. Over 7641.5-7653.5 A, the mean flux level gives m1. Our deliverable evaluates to 1.87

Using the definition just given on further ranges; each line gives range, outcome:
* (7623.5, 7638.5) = 1.91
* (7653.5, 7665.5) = 1.86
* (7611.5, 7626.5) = 1.9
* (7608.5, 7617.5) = 1.95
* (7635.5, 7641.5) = 1.99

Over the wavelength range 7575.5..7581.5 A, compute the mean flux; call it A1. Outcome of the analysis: 1.97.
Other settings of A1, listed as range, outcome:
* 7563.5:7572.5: 1.89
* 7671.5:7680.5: 1.82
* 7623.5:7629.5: 1.89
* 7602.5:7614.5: 2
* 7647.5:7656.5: 1.88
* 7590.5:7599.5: 1.99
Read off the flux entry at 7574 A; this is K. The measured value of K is 1.985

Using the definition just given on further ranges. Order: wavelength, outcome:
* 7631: 2.092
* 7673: 1.757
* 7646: 1.801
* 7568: 1.925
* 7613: 2.003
